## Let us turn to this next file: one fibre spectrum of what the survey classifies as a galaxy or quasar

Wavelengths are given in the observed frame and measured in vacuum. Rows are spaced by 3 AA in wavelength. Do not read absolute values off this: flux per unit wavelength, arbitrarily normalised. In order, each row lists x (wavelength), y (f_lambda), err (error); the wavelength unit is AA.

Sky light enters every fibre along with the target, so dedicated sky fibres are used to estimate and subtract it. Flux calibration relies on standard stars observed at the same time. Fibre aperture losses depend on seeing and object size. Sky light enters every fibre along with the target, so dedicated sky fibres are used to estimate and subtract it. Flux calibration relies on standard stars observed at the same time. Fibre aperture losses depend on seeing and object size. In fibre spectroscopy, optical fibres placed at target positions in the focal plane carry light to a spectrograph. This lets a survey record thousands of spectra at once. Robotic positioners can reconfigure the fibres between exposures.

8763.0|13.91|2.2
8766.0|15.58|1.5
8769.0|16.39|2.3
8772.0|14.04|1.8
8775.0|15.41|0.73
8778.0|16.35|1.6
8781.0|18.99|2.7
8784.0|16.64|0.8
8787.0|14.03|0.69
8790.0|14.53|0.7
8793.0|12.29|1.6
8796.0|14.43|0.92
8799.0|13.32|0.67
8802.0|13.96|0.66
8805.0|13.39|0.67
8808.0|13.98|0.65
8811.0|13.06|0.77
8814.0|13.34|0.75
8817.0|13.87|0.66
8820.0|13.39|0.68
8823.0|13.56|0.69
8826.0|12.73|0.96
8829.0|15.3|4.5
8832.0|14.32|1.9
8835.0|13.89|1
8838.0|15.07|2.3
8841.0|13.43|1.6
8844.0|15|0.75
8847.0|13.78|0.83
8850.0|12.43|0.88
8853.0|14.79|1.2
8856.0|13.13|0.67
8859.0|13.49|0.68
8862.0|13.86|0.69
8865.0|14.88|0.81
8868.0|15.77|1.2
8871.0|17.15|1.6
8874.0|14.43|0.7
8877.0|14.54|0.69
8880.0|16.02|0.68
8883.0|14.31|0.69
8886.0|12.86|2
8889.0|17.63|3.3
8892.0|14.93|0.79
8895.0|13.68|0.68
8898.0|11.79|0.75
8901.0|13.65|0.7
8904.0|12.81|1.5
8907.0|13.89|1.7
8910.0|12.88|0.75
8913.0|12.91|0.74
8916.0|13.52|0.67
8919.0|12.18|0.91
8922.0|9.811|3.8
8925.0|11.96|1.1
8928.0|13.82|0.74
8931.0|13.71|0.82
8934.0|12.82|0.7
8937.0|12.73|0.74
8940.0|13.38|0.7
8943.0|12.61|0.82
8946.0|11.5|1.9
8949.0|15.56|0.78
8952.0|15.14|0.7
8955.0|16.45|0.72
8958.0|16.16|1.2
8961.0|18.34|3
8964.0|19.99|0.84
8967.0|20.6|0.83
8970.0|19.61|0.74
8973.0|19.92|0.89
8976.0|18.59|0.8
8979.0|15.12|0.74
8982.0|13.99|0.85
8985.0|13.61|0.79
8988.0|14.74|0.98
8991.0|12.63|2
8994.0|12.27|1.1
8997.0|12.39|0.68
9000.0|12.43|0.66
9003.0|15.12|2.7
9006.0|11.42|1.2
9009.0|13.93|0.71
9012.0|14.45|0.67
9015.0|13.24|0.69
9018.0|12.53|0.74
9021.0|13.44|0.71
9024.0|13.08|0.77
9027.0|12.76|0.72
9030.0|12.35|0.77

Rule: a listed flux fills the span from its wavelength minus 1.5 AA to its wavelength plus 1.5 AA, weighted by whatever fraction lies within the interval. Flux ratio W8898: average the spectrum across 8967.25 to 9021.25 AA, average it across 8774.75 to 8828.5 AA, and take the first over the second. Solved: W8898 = 1.02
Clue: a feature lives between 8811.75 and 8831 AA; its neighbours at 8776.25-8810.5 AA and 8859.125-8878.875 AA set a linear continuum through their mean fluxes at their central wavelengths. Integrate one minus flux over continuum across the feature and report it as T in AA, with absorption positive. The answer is 1.4 AA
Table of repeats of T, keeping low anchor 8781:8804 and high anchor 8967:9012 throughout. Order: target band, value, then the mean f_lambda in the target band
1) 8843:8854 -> 0.5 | 13.9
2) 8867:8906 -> 0.3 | 14.6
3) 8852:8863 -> 0.6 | 13.8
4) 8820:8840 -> 0.7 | 14.1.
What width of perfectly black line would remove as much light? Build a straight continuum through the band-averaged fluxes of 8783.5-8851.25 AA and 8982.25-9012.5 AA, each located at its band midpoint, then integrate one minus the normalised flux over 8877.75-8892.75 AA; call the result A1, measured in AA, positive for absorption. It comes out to -1.6 AA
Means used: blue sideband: 13.9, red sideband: 13.3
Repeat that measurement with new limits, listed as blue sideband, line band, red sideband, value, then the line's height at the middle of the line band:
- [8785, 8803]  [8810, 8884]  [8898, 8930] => -5.0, 13.3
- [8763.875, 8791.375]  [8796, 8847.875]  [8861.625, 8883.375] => 5.5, 15.5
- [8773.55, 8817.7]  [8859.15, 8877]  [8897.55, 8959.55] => -1.5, 13.9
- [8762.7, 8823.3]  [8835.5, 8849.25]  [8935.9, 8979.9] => 0.8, 15.1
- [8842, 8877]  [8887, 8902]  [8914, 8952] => -0.7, 13.7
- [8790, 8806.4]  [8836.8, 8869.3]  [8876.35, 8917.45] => -0.8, 13.8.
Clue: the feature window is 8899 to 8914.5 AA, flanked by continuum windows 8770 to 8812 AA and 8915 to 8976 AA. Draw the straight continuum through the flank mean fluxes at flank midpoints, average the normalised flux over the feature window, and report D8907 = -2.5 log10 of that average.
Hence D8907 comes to 0.14 mag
